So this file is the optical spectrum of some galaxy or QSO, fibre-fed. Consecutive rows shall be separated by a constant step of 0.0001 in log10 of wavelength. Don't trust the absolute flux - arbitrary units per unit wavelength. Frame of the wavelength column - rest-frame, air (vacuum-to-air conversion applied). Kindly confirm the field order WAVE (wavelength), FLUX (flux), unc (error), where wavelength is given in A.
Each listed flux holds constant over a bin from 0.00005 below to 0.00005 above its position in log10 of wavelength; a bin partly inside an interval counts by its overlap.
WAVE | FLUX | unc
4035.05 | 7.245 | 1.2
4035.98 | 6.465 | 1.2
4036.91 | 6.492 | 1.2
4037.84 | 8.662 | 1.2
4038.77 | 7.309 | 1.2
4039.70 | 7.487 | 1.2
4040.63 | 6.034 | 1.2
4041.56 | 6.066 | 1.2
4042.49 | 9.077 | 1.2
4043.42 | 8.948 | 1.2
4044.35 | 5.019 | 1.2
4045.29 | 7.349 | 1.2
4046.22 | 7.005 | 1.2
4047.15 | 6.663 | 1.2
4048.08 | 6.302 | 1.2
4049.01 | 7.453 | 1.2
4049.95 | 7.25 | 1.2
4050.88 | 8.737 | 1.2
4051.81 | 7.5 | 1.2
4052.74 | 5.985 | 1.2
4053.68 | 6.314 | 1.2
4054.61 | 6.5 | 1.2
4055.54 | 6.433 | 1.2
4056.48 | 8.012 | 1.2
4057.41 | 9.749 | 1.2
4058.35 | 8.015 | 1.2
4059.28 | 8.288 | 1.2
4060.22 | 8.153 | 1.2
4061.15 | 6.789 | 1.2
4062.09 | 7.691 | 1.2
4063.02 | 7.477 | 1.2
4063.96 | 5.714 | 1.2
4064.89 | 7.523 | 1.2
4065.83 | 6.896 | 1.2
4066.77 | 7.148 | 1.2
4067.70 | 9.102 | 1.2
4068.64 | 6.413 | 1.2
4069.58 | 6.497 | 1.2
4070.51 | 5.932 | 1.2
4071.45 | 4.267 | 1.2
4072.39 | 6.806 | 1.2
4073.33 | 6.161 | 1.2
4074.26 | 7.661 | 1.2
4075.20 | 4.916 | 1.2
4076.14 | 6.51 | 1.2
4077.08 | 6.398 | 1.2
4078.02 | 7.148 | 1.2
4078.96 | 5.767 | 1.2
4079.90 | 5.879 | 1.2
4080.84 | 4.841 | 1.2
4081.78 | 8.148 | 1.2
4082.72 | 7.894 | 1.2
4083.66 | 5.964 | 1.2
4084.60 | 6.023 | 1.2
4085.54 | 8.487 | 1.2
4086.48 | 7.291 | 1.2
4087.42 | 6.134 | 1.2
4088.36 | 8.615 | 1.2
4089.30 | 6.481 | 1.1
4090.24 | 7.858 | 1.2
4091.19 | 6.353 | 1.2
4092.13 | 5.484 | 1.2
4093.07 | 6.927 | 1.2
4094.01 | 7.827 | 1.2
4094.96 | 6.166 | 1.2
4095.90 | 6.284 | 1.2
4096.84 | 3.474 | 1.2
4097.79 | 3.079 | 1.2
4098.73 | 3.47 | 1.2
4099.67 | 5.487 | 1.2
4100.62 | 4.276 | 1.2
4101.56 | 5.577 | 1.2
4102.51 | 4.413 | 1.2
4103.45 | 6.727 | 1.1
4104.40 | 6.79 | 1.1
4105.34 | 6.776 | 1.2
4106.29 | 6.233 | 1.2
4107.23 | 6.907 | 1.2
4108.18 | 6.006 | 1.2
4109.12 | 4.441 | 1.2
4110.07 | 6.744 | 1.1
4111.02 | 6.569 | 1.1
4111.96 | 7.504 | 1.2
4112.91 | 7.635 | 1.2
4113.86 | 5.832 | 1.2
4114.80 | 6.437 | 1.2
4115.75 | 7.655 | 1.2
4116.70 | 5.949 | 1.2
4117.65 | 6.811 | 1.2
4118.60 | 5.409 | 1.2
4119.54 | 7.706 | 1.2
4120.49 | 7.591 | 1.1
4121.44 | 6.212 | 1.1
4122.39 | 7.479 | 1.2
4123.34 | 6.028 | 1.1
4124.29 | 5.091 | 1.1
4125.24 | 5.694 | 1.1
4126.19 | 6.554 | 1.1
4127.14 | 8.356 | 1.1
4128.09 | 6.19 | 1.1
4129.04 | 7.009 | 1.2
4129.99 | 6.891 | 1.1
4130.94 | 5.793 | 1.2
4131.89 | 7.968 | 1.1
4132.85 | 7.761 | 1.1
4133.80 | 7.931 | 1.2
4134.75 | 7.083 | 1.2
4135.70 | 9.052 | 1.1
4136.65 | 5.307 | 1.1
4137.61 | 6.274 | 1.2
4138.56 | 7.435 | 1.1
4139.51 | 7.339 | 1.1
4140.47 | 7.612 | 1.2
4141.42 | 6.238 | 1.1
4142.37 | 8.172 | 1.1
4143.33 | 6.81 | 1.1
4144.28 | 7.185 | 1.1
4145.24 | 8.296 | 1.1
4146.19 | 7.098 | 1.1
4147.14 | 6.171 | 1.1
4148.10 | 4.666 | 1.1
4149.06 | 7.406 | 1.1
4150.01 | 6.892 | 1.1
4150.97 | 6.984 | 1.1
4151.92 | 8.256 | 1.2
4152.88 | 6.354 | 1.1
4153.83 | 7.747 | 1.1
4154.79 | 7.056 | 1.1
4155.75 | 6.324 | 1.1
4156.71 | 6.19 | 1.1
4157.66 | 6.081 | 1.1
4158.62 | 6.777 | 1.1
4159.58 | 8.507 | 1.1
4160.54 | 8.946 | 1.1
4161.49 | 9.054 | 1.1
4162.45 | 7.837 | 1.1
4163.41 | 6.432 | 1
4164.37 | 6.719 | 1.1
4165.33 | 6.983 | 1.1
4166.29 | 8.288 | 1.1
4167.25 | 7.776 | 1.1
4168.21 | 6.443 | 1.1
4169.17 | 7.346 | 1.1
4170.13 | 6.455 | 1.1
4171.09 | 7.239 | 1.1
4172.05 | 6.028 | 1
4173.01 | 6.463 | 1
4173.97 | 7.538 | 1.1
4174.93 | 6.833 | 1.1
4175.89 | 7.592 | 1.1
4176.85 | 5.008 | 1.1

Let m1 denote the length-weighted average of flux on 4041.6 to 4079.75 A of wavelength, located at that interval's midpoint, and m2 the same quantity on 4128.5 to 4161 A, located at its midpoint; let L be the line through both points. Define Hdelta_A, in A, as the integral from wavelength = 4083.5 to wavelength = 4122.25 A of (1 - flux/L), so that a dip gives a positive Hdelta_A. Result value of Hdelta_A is 4.2 A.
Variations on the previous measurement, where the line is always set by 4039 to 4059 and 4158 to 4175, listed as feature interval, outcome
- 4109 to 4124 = 1.3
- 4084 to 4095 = 0.4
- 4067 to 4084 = 1.8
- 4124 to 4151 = 1.3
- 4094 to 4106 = 3.2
